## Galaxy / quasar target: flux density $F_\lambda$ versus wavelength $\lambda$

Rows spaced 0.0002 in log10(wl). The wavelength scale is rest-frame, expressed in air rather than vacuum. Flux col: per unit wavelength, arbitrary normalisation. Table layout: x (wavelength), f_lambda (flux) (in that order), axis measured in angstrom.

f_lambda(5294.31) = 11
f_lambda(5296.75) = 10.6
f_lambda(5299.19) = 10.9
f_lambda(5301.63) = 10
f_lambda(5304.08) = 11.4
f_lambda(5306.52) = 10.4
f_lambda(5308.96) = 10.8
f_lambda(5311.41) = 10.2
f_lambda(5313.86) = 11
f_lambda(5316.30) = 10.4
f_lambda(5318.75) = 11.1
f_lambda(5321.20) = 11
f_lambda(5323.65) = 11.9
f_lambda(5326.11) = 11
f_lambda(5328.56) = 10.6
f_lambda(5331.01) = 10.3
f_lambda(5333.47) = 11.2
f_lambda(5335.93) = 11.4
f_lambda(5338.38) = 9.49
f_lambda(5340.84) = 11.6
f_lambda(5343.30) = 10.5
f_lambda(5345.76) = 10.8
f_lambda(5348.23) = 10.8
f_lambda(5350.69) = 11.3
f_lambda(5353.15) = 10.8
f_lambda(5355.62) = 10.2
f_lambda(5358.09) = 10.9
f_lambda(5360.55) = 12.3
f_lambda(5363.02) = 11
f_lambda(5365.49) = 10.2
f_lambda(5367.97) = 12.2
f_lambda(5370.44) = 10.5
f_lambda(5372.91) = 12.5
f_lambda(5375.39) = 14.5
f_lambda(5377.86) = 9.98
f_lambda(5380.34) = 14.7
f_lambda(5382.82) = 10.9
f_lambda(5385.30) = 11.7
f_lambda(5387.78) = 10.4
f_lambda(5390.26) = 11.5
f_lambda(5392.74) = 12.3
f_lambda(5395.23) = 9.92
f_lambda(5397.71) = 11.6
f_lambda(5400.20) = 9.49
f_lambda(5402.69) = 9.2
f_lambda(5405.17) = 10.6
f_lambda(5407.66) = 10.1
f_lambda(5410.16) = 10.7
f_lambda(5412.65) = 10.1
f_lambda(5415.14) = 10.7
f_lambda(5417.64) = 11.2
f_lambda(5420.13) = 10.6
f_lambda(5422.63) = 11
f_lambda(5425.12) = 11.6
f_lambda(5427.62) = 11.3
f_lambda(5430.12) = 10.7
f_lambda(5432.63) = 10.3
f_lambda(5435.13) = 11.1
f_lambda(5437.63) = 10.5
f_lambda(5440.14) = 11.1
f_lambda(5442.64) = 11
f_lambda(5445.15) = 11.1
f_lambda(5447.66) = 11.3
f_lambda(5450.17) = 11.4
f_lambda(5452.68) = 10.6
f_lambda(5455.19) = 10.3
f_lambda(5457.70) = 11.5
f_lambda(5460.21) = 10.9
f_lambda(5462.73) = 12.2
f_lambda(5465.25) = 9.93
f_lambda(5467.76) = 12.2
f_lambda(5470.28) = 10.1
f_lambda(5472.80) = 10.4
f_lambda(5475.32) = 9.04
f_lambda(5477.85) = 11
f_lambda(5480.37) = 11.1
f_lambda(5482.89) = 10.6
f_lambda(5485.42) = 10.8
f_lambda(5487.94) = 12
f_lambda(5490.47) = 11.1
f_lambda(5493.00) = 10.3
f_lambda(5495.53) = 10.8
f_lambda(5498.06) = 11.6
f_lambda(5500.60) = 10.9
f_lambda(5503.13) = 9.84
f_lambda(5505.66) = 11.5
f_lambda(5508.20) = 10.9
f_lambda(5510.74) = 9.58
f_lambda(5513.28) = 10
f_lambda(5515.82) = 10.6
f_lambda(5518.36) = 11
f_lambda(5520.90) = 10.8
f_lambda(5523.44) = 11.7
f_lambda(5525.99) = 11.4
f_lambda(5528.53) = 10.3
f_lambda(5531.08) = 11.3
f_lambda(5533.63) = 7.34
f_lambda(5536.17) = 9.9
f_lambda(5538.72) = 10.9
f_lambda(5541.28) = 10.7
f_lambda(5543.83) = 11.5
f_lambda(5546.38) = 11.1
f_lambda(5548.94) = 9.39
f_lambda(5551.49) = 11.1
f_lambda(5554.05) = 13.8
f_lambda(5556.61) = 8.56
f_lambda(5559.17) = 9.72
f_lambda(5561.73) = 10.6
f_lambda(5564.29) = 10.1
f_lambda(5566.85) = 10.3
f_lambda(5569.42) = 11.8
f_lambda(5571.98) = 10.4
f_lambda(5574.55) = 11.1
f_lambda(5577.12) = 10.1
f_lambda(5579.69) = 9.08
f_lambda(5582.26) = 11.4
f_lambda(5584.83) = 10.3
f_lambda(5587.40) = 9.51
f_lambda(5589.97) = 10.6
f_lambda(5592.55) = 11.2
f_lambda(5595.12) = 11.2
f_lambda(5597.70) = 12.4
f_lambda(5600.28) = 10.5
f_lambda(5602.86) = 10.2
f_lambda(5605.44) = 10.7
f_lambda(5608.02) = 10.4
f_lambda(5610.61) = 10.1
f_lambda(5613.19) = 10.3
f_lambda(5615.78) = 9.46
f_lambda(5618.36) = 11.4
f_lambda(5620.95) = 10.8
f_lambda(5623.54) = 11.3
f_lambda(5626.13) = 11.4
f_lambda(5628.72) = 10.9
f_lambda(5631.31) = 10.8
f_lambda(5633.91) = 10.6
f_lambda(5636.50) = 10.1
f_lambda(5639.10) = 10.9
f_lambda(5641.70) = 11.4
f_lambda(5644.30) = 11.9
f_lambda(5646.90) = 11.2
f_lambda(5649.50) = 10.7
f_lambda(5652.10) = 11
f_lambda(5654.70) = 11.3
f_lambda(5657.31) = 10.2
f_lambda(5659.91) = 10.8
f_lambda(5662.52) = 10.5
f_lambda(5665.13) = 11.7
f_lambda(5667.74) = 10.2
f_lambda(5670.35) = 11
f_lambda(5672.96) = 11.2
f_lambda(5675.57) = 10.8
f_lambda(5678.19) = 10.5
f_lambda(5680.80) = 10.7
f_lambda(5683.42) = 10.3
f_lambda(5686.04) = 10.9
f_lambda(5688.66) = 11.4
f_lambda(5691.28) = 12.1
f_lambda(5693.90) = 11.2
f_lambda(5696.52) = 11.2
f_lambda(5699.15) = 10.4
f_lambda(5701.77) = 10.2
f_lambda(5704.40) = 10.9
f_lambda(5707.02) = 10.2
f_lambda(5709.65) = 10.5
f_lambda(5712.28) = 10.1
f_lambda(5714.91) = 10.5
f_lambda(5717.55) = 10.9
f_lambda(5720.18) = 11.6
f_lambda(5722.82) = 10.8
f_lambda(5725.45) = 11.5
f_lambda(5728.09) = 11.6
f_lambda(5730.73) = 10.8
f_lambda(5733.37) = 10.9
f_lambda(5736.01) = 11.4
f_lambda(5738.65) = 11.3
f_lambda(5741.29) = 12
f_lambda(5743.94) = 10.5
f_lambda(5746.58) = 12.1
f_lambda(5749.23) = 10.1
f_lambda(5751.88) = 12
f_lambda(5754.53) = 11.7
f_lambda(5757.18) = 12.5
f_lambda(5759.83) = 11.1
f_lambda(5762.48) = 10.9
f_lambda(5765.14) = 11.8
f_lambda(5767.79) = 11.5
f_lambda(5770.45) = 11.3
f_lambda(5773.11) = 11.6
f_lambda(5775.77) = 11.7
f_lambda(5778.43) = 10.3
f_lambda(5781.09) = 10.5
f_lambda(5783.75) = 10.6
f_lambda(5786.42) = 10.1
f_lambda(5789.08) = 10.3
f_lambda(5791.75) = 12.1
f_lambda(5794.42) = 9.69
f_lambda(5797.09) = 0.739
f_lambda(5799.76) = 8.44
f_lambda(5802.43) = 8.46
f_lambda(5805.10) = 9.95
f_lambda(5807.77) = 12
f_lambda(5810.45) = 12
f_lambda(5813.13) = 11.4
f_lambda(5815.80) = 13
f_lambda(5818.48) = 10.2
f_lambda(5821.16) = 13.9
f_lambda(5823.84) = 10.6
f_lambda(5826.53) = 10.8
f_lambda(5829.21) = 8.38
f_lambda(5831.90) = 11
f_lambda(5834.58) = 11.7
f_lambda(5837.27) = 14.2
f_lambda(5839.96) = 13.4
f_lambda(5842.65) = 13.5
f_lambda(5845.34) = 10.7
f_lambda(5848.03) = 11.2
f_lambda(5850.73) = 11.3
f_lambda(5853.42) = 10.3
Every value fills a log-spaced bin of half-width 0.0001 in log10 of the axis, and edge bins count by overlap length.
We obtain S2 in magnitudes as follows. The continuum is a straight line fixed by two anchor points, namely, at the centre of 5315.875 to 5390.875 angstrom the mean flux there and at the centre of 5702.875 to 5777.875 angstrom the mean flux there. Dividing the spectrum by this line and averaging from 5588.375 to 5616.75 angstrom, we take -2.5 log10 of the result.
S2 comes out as 0.06 mag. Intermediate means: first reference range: 11.2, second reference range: 11.2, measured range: 10.6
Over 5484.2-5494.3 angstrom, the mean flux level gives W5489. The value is 11.1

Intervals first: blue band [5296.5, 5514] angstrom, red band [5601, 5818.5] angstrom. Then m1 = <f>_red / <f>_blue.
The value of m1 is 1.0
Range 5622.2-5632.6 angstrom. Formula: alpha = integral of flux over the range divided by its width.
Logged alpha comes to 11.1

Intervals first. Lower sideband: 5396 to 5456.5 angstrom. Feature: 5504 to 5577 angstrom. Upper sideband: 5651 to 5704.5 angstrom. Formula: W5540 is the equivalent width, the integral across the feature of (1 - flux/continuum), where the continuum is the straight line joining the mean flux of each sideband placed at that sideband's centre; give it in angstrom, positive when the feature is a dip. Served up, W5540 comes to 1.3 angstrom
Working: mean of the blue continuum 10.7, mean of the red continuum 10.9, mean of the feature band 10.6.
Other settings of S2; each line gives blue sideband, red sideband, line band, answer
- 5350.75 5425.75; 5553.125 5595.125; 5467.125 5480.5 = 0.033 mag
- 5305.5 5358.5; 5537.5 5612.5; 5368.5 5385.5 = -0.130 mag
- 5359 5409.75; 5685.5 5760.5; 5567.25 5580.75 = 0.069 mag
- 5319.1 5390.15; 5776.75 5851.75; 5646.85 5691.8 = 0.001 mag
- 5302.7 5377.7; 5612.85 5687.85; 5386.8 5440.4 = 0.029 mag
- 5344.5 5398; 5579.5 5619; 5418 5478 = 0.024 mag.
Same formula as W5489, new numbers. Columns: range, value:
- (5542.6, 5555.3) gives 11.4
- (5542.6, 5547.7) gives 11.3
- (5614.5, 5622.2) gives 10.6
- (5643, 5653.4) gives 11.2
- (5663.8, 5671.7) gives 11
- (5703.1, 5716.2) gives 10.4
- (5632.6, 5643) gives 10.7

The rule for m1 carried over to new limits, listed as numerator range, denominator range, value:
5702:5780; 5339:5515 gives 1.02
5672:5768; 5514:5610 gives 1.04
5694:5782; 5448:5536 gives 1.04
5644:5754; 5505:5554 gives 1.03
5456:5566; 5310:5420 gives 0.97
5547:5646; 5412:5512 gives 0.98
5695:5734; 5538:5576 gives 1.01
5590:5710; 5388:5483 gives 1.00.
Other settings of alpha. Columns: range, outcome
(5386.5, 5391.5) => 11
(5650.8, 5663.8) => 10.8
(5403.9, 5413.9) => 10.4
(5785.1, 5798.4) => 8.6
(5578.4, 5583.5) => 10.2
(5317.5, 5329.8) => 11.1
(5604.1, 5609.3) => 10.6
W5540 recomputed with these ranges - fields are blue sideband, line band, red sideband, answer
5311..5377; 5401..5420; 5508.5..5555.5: 1.0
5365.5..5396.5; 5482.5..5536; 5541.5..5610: 1.7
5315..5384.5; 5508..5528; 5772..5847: 0.6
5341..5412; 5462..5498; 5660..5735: 0.7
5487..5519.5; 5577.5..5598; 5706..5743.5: 0.5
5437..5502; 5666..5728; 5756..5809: -2.4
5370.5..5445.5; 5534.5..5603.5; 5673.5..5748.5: 2.4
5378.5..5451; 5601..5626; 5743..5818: 0.5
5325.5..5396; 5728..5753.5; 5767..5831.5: -1.8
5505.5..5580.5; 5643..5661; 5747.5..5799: -0.8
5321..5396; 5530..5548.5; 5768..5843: 1.2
